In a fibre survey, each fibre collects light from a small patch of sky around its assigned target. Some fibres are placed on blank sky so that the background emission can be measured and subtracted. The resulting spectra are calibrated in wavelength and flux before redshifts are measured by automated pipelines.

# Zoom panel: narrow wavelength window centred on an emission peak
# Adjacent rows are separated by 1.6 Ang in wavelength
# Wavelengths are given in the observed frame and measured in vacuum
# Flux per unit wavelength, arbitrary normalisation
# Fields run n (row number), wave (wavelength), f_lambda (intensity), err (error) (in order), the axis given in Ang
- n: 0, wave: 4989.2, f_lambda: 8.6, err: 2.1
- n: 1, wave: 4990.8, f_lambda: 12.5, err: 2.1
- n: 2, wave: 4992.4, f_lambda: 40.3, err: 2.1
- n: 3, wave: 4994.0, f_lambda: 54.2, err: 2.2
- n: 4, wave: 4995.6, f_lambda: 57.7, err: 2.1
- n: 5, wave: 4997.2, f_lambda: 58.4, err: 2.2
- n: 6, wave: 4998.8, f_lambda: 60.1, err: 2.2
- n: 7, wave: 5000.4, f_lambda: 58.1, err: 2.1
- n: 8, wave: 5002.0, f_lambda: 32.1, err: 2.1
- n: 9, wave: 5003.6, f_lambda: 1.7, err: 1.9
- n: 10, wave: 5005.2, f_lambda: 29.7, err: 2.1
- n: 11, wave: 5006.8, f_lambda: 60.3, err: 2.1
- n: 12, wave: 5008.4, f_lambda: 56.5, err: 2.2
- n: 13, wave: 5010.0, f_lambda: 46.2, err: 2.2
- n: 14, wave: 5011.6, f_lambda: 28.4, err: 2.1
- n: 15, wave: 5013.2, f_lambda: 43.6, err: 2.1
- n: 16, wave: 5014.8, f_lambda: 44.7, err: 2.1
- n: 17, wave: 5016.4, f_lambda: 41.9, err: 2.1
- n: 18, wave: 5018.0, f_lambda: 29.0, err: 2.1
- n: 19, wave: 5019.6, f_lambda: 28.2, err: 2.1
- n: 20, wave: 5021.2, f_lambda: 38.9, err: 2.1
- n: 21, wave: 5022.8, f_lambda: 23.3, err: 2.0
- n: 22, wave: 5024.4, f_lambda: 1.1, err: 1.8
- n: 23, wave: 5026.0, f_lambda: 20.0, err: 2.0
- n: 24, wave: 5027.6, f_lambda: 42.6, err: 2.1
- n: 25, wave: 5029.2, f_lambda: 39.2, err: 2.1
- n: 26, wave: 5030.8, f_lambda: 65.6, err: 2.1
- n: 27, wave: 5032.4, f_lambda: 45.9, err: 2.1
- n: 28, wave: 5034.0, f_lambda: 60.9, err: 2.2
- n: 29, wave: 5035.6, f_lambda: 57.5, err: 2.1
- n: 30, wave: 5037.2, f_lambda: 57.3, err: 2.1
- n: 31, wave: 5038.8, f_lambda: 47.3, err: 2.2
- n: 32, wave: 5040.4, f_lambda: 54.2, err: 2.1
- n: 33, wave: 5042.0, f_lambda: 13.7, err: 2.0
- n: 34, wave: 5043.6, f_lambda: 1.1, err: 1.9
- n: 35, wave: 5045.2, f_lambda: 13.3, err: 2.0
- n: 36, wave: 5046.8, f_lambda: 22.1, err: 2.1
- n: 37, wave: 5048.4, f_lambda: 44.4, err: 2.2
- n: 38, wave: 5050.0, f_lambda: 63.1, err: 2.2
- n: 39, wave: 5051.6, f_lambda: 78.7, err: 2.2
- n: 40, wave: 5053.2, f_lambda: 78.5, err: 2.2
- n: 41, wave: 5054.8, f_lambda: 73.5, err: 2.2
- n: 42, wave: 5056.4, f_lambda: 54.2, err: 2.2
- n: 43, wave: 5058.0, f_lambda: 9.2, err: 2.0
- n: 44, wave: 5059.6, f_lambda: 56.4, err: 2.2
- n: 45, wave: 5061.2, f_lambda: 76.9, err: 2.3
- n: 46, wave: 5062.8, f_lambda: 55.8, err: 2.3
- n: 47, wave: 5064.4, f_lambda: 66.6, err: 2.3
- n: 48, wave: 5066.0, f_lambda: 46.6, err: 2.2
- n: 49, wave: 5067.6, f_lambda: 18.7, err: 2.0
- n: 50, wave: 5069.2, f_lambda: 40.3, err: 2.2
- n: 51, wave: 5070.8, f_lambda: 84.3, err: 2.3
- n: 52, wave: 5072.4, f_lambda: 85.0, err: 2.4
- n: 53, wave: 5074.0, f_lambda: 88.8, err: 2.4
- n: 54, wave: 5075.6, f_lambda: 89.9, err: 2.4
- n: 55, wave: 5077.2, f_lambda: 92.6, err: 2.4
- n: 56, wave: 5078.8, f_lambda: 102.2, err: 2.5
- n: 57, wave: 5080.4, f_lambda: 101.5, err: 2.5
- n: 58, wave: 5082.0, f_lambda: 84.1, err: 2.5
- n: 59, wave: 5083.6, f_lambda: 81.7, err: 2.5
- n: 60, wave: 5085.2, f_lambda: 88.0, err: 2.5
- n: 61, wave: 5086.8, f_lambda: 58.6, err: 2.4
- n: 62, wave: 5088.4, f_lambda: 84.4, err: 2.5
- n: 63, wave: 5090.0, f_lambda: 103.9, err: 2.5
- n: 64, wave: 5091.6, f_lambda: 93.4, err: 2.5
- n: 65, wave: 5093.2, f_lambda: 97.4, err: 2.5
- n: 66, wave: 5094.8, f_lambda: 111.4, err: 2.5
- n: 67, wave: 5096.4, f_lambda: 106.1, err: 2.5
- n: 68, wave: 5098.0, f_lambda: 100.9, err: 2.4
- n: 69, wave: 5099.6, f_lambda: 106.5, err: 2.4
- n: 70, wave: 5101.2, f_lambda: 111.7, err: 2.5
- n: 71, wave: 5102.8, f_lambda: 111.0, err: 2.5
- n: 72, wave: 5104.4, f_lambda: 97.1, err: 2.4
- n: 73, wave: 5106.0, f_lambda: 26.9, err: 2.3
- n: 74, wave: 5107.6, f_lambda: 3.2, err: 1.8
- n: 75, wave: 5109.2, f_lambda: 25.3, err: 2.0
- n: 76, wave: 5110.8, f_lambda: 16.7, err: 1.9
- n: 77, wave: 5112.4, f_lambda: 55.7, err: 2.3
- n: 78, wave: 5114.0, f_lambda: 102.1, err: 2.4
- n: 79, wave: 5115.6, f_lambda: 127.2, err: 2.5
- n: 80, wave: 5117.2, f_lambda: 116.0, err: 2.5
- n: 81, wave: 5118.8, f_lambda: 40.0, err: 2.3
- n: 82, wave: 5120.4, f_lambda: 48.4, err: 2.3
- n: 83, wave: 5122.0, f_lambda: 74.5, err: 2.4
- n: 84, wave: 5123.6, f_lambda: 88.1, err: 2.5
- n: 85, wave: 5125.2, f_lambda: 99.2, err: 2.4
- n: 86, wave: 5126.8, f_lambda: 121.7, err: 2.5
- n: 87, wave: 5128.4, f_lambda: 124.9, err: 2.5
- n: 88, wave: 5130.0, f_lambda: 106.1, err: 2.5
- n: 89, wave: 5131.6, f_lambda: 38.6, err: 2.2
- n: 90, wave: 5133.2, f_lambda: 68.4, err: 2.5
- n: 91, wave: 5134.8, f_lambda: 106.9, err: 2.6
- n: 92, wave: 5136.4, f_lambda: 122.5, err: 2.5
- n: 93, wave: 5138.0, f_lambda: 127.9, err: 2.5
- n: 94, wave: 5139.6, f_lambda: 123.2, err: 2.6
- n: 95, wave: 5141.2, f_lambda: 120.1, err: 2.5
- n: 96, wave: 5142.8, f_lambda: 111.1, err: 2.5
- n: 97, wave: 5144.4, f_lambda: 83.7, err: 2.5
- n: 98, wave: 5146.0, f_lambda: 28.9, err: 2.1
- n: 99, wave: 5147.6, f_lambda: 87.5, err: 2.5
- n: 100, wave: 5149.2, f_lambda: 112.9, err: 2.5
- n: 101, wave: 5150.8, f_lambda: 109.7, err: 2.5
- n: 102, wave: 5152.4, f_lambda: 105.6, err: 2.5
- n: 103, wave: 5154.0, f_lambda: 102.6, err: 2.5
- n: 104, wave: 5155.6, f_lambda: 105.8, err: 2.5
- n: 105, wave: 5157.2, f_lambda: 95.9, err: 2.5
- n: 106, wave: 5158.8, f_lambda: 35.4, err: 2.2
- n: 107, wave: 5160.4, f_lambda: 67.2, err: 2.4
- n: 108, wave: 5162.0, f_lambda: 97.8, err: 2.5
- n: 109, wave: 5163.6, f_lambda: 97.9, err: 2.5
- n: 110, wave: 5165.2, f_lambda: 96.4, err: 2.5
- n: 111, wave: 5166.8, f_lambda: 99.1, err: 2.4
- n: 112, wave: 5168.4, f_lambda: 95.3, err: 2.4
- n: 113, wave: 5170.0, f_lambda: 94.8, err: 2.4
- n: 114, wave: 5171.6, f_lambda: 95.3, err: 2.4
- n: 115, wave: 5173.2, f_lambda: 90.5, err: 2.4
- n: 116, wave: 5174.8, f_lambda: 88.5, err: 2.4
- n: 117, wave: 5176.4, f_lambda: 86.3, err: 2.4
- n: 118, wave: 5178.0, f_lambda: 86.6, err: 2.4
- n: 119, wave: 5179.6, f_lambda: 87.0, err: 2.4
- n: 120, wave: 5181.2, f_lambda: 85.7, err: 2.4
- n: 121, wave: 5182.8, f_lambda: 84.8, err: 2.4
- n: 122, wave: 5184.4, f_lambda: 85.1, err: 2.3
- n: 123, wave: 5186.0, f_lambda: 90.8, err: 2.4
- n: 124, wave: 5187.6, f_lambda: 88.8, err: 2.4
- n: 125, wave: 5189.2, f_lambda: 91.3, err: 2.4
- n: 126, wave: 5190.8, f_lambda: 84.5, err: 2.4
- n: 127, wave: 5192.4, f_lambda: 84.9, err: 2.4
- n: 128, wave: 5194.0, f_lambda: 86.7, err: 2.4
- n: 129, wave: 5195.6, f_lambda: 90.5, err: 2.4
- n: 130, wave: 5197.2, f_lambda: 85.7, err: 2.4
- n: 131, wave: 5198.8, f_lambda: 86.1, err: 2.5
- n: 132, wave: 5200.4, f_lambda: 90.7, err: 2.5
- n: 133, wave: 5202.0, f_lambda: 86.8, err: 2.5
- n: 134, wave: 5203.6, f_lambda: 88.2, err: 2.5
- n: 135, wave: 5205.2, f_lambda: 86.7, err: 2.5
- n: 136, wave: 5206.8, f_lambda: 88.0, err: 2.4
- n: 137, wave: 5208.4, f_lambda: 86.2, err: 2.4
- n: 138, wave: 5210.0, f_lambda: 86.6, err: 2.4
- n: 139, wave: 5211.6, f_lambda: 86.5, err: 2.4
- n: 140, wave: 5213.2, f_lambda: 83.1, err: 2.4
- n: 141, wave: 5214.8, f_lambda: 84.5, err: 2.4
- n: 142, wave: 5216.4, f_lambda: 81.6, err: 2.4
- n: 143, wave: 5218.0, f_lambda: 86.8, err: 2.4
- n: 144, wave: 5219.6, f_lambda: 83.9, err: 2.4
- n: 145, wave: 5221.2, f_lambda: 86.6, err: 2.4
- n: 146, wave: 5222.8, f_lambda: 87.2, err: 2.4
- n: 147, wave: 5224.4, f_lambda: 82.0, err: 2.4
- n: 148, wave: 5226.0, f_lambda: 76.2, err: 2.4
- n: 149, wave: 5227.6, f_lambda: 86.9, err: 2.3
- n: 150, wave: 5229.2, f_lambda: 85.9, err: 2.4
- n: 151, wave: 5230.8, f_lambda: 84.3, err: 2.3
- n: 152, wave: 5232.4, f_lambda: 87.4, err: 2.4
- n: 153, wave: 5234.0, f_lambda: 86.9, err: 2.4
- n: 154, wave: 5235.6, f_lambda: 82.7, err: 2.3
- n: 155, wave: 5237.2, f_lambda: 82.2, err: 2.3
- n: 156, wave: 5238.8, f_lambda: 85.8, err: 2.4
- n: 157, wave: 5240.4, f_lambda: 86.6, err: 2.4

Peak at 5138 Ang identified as Ly-alpha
